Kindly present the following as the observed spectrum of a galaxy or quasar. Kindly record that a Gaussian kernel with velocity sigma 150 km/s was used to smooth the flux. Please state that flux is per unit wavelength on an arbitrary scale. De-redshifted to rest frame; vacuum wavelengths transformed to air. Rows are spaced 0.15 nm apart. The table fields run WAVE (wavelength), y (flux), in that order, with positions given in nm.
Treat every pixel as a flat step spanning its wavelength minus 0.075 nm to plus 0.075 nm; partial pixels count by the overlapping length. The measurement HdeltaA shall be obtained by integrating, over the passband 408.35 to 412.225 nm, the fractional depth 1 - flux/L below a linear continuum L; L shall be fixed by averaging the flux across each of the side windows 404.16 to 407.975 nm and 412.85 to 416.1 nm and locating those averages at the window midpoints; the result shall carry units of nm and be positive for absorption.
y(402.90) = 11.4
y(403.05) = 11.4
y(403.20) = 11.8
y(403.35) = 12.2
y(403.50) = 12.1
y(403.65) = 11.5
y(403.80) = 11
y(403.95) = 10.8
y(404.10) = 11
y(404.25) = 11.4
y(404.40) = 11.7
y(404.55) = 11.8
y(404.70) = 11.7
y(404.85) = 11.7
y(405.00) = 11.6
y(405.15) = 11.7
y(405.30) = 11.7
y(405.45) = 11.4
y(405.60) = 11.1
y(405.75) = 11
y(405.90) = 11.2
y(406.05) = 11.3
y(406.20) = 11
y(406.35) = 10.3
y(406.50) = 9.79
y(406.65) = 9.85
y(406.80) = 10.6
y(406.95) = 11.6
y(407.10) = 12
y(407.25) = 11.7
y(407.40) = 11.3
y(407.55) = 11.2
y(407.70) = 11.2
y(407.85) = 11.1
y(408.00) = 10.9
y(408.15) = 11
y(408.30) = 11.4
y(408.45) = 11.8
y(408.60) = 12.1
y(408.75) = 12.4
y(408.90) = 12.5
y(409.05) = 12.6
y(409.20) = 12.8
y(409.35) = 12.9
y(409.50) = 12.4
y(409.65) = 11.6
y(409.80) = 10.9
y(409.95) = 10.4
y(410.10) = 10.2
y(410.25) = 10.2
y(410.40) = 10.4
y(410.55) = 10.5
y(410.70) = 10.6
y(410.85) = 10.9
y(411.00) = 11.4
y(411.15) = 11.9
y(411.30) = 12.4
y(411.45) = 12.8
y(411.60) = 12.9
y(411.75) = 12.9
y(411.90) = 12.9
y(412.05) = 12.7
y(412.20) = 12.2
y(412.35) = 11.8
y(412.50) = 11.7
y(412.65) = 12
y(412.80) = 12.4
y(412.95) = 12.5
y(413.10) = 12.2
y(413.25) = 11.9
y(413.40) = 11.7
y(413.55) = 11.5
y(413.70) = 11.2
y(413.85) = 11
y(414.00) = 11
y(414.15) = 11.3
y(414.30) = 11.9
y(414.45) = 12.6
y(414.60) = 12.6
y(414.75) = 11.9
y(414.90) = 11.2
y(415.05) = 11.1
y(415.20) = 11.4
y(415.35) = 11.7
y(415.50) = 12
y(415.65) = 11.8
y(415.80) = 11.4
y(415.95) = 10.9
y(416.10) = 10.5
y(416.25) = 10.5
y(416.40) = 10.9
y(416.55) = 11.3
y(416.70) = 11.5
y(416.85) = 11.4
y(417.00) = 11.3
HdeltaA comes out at -0.13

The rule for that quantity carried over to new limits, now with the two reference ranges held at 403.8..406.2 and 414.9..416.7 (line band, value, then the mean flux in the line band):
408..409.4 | -0.09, 12.1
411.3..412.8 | -0.15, 12.4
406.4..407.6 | 0.04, 11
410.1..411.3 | 0.04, 10.9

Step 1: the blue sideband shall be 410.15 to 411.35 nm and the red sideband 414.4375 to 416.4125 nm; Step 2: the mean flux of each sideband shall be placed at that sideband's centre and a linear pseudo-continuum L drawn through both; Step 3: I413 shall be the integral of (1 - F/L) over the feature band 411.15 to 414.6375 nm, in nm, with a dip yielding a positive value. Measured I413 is -0.28 nm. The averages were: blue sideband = 11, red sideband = 11.4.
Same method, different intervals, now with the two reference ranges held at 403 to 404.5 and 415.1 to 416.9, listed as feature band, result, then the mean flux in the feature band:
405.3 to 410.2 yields 0.027 nm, 11.4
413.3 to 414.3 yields -0.003 nm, 11.3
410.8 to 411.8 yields -0.073 nm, 12.2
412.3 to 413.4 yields -0.070 nm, 12.1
